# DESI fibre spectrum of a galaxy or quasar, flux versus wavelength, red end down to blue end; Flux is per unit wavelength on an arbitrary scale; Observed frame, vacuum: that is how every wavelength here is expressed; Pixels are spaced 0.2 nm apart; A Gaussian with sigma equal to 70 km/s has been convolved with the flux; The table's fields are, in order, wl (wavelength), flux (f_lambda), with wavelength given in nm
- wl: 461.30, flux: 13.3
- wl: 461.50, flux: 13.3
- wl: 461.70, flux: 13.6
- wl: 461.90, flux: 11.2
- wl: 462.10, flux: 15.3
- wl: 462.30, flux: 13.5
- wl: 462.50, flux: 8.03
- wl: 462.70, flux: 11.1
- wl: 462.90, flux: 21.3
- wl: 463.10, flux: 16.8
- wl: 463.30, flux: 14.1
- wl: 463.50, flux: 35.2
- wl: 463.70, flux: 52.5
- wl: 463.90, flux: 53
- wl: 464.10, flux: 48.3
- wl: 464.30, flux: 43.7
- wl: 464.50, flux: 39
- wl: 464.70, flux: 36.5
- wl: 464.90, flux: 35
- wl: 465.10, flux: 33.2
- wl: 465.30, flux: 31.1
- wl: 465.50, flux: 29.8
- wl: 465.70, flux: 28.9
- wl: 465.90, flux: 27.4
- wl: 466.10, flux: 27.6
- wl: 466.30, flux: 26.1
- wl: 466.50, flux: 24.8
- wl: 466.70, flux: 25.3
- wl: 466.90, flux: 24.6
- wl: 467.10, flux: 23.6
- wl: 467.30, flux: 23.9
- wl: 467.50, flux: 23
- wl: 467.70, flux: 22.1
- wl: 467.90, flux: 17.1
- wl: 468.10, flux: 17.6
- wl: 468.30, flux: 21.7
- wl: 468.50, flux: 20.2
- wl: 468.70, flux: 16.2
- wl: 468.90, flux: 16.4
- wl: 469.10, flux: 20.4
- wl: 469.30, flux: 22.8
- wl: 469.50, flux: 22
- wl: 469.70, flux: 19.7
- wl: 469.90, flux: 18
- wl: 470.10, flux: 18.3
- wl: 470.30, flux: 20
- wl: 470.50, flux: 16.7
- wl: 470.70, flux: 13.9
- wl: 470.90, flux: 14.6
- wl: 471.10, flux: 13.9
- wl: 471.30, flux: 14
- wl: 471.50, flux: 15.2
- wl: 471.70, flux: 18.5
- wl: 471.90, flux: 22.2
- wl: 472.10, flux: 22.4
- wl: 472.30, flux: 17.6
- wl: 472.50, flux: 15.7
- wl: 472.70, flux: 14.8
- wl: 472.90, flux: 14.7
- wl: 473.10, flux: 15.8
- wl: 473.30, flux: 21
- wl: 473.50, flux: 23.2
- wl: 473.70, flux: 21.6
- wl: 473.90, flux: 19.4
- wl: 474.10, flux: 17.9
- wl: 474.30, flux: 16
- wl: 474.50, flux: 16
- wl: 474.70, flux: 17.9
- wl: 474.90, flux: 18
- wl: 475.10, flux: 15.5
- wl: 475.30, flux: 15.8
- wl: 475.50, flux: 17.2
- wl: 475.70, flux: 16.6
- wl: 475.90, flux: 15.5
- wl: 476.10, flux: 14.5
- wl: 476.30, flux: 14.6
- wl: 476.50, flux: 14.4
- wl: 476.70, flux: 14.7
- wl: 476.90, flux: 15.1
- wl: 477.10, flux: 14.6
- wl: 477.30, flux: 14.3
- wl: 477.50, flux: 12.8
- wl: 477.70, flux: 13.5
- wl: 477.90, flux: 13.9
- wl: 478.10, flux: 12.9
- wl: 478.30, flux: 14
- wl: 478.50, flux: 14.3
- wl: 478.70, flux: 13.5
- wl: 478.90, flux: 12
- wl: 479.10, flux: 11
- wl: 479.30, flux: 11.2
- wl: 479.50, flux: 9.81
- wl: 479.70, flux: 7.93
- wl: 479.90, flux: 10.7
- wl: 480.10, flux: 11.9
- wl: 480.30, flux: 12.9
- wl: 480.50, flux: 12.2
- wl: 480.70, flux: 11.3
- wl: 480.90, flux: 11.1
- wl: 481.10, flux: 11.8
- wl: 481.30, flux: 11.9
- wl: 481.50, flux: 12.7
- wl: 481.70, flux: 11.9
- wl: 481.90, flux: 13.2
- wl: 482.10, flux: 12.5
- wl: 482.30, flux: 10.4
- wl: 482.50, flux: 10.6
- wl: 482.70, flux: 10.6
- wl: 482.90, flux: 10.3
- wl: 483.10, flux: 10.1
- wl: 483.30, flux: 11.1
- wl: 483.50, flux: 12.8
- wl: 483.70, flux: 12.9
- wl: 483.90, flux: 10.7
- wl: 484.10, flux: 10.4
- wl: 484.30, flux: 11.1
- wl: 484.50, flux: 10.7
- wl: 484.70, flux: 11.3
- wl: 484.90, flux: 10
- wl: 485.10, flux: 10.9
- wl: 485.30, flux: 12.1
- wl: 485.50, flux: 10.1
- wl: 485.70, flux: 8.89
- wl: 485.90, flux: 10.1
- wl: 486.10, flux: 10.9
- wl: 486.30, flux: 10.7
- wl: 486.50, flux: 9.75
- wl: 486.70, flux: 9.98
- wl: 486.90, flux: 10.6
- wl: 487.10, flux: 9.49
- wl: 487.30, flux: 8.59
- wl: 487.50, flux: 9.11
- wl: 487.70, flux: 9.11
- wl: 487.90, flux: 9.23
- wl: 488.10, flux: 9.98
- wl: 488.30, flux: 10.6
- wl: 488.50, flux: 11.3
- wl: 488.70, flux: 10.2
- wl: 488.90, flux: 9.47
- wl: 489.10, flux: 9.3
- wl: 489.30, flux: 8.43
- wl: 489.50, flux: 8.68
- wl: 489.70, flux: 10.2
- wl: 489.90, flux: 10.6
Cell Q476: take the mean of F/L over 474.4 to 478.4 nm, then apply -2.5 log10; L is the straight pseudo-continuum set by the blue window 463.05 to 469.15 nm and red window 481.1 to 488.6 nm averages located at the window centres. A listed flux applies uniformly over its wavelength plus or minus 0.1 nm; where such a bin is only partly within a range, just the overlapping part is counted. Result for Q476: 0.23 mag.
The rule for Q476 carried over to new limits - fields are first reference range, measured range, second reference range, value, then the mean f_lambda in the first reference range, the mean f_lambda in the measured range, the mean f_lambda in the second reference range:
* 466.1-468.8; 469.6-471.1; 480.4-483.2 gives 0.18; 22.2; 17.1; 11.5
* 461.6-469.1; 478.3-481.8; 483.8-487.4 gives 0.23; 25.6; 11.7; 10.3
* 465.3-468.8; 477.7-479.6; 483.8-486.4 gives 0.22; 23.7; 12.6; 10.6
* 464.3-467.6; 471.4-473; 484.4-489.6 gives 0.31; 29.2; 17.6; 9.98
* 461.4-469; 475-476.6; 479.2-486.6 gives 0.09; 25.3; 15.5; 11.1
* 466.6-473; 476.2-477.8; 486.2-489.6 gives 0.08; 19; 14.3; 9.68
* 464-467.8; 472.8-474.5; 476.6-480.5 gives 0.05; 30.2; 18.5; 12.7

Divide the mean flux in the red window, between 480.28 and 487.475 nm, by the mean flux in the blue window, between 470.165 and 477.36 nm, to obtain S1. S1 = 0.7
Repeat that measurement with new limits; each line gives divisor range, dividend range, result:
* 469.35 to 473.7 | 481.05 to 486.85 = 0.62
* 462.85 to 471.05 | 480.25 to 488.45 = 0.42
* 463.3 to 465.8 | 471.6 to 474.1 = 0.50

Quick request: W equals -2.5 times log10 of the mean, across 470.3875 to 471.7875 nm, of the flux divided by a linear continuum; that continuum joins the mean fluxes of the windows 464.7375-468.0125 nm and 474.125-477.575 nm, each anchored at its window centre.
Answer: 0.351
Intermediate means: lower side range 26.6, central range 15.3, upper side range 15.6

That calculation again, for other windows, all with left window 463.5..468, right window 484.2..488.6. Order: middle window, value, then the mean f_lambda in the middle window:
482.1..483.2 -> 0.313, 10.6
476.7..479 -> 0.357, 13.8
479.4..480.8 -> 0.459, 11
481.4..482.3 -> 0.209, 12.3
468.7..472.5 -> 0.425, 18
